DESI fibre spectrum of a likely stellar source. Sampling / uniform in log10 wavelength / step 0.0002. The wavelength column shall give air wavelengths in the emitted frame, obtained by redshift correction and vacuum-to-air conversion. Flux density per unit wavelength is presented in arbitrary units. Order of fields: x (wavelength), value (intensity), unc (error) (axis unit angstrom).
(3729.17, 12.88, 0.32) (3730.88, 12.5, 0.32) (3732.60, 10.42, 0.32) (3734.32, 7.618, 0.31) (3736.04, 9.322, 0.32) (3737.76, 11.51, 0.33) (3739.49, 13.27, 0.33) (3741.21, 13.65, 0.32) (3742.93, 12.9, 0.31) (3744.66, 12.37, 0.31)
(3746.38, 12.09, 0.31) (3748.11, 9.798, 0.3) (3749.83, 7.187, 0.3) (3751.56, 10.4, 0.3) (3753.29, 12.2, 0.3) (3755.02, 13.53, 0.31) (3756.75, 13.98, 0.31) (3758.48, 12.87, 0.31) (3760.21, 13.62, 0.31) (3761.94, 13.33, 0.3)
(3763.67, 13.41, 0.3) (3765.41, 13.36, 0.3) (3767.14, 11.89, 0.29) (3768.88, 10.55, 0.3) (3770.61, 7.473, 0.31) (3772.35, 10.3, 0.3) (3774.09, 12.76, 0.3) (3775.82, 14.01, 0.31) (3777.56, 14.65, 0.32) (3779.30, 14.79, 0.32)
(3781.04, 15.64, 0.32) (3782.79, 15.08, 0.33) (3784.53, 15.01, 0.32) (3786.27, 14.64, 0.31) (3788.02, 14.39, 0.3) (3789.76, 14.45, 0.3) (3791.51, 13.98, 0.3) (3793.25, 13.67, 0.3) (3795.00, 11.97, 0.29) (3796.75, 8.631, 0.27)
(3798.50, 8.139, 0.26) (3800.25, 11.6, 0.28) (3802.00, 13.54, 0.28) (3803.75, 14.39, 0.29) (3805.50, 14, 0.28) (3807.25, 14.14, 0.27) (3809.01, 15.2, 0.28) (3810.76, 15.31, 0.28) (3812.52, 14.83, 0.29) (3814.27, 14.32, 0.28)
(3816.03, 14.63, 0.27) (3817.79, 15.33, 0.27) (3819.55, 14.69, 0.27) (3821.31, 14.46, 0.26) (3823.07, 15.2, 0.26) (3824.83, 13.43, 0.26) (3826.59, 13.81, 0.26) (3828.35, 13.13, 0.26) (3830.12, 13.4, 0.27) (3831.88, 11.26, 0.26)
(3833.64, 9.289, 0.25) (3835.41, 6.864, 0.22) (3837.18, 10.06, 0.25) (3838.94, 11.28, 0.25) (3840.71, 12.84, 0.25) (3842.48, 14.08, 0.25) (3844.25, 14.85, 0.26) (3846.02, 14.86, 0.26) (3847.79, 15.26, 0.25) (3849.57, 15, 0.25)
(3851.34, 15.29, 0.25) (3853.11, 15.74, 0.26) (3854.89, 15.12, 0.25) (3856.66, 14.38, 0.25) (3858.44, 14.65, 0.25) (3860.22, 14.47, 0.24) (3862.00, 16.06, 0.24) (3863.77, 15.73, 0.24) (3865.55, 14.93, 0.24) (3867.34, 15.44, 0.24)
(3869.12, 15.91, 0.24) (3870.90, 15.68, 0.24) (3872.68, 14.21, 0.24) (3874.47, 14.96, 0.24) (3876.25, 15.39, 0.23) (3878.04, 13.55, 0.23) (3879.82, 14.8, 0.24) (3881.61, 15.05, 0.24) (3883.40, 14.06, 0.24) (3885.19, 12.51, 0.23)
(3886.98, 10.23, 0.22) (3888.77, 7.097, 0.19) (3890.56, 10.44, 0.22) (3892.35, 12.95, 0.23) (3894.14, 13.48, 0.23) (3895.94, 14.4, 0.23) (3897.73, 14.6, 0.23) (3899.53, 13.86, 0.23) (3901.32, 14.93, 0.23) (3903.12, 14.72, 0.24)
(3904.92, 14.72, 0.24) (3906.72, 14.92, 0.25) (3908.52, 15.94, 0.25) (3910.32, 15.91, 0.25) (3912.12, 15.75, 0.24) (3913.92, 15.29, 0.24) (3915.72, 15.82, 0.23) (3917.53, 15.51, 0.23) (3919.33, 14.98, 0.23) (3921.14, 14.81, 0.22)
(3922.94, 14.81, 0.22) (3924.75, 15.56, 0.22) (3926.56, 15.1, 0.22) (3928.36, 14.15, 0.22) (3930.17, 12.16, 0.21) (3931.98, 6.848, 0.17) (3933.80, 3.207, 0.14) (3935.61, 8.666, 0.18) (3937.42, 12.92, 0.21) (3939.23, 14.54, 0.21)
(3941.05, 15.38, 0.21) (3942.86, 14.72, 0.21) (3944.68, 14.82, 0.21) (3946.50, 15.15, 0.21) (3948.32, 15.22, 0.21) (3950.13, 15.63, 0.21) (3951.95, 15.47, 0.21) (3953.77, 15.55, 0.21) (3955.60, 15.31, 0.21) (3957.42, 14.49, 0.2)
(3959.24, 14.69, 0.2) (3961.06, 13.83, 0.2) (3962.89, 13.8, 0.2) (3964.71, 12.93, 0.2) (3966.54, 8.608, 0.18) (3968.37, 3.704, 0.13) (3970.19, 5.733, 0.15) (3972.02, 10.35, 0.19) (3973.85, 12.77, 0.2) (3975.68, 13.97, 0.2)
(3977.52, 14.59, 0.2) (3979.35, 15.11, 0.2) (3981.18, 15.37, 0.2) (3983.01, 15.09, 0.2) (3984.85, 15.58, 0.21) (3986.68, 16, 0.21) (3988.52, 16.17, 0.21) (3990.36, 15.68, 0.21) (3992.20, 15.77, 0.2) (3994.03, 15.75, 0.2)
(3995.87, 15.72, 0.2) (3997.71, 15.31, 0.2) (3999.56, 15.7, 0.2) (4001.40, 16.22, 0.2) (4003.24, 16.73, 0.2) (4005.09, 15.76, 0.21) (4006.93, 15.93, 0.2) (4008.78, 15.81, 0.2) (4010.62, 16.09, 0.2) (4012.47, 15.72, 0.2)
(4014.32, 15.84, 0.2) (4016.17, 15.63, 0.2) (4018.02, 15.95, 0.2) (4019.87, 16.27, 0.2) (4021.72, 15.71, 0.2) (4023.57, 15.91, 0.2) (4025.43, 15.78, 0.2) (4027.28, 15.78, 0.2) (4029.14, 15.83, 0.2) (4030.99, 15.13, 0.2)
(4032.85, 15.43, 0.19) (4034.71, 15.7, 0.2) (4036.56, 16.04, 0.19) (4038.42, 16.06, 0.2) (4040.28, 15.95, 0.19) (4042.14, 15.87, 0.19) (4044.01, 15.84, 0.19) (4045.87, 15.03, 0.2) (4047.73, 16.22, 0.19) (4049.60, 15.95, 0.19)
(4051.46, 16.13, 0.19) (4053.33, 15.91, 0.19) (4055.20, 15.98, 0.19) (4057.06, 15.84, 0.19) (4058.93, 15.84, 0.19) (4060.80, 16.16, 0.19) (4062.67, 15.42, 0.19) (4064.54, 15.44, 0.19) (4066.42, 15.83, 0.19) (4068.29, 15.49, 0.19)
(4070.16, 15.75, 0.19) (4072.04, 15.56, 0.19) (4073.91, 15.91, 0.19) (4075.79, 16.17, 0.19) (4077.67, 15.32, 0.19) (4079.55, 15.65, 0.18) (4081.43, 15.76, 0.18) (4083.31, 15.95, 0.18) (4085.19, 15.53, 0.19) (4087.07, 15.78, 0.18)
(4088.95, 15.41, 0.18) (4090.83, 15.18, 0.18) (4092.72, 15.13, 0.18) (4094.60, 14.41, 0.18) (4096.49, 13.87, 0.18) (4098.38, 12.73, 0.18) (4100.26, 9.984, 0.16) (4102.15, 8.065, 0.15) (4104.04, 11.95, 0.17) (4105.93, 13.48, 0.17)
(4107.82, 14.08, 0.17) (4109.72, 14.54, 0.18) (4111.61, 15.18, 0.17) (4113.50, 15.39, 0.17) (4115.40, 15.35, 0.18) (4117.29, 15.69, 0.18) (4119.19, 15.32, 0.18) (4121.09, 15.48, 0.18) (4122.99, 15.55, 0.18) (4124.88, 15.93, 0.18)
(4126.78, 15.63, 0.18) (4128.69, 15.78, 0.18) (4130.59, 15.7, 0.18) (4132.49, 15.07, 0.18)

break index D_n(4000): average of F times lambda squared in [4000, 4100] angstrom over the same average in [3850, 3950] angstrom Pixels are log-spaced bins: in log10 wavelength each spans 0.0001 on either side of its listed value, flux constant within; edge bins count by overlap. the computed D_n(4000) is 1.2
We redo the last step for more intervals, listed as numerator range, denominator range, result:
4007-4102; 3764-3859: 1.31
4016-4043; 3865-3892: 1.26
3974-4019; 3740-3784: 1.41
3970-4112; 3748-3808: 1.36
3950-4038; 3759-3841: 1.25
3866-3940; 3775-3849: 1.06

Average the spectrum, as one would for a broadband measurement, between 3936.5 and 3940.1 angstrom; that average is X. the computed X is 13.7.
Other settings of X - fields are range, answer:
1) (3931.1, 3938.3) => 7.89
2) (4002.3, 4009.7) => 16.1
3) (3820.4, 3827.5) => 14.2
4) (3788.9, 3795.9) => 13.5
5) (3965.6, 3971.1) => 6.05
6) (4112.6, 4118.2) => 15.5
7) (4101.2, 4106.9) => 11.2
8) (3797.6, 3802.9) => 11.1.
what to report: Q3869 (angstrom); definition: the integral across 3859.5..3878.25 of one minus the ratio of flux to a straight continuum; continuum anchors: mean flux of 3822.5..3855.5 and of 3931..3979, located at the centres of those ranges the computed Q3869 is -3.2 angstrom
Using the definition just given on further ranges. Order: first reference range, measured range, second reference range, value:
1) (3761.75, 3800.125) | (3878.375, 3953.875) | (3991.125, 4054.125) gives 4.1 angstrom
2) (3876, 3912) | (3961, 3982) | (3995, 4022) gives 4.9 angstrom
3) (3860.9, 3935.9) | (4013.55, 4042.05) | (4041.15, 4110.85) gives -2.3 angstrom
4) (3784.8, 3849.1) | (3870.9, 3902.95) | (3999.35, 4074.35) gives 1.5 angstrom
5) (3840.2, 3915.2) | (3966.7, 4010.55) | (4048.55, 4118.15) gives 1.3 angstrom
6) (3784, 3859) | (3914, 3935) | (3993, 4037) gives 2.4 angstrom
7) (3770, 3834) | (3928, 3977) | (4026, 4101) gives 7.4 angstrom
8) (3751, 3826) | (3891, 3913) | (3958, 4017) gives -1.1 angstrom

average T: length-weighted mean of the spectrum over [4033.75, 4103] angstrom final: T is 15.2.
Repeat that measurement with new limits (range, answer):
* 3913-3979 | 13.1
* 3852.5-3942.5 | 13.9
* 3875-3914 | 13.8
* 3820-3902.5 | 13.7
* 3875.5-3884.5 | 14.5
